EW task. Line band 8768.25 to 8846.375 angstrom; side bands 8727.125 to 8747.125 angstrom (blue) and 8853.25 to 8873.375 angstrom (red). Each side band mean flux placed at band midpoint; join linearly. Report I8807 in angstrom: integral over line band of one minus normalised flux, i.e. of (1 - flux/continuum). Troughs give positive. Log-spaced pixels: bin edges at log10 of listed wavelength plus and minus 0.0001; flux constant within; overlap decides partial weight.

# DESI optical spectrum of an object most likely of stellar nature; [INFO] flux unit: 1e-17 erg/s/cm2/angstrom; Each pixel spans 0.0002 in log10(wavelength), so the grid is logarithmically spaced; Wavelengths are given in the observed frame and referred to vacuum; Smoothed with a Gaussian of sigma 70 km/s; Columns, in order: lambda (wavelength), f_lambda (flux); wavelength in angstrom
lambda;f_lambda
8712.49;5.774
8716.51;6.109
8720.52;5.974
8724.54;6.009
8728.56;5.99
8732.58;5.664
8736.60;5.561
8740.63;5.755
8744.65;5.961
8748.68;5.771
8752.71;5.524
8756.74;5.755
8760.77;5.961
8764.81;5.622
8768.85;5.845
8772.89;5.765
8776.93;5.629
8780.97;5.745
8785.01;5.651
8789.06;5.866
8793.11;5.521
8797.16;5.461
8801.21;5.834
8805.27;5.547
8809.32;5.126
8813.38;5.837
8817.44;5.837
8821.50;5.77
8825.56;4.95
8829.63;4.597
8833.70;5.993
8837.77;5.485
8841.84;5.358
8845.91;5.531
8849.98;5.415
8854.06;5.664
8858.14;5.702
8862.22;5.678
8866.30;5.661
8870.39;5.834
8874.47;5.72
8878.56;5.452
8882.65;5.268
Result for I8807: 2.4 angstrom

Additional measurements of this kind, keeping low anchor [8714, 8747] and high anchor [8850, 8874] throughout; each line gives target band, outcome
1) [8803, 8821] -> 0.5 angstrom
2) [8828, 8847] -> 1.0 angstrom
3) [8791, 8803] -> 0.4 angstrom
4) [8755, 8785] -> 0.3 angstrom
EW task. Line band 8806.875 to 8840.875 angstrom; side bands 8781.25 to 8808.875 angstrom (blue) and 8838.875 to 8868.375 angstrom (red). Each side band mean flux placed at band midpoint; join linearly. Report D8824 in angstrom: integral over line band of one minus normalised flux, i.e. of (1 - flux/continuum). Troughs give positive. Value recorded 0.9 angstrom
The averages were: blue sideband 5.62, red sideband 5.57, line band 5.45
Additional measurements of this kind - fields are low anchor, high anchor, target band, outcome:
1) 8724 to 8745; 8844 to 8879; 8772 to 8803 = 0.28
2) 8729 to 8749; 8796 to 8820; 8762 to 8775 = -0.13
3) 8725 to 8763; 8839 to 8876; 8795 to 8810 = 0.45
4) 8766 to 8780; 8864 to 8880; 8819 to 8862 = 1.77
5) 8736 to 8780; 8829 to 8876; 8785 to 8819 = 0.25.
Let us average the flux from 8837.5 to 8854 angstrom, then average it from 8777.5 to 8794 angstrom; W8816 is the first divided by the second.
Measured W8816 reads 1.0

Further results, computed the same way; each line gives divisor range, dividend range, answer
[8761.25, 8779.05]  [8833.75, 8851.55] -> 0.96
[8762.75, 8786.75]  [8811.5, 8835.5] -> 0.96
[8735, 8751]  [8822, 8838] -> 0.92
